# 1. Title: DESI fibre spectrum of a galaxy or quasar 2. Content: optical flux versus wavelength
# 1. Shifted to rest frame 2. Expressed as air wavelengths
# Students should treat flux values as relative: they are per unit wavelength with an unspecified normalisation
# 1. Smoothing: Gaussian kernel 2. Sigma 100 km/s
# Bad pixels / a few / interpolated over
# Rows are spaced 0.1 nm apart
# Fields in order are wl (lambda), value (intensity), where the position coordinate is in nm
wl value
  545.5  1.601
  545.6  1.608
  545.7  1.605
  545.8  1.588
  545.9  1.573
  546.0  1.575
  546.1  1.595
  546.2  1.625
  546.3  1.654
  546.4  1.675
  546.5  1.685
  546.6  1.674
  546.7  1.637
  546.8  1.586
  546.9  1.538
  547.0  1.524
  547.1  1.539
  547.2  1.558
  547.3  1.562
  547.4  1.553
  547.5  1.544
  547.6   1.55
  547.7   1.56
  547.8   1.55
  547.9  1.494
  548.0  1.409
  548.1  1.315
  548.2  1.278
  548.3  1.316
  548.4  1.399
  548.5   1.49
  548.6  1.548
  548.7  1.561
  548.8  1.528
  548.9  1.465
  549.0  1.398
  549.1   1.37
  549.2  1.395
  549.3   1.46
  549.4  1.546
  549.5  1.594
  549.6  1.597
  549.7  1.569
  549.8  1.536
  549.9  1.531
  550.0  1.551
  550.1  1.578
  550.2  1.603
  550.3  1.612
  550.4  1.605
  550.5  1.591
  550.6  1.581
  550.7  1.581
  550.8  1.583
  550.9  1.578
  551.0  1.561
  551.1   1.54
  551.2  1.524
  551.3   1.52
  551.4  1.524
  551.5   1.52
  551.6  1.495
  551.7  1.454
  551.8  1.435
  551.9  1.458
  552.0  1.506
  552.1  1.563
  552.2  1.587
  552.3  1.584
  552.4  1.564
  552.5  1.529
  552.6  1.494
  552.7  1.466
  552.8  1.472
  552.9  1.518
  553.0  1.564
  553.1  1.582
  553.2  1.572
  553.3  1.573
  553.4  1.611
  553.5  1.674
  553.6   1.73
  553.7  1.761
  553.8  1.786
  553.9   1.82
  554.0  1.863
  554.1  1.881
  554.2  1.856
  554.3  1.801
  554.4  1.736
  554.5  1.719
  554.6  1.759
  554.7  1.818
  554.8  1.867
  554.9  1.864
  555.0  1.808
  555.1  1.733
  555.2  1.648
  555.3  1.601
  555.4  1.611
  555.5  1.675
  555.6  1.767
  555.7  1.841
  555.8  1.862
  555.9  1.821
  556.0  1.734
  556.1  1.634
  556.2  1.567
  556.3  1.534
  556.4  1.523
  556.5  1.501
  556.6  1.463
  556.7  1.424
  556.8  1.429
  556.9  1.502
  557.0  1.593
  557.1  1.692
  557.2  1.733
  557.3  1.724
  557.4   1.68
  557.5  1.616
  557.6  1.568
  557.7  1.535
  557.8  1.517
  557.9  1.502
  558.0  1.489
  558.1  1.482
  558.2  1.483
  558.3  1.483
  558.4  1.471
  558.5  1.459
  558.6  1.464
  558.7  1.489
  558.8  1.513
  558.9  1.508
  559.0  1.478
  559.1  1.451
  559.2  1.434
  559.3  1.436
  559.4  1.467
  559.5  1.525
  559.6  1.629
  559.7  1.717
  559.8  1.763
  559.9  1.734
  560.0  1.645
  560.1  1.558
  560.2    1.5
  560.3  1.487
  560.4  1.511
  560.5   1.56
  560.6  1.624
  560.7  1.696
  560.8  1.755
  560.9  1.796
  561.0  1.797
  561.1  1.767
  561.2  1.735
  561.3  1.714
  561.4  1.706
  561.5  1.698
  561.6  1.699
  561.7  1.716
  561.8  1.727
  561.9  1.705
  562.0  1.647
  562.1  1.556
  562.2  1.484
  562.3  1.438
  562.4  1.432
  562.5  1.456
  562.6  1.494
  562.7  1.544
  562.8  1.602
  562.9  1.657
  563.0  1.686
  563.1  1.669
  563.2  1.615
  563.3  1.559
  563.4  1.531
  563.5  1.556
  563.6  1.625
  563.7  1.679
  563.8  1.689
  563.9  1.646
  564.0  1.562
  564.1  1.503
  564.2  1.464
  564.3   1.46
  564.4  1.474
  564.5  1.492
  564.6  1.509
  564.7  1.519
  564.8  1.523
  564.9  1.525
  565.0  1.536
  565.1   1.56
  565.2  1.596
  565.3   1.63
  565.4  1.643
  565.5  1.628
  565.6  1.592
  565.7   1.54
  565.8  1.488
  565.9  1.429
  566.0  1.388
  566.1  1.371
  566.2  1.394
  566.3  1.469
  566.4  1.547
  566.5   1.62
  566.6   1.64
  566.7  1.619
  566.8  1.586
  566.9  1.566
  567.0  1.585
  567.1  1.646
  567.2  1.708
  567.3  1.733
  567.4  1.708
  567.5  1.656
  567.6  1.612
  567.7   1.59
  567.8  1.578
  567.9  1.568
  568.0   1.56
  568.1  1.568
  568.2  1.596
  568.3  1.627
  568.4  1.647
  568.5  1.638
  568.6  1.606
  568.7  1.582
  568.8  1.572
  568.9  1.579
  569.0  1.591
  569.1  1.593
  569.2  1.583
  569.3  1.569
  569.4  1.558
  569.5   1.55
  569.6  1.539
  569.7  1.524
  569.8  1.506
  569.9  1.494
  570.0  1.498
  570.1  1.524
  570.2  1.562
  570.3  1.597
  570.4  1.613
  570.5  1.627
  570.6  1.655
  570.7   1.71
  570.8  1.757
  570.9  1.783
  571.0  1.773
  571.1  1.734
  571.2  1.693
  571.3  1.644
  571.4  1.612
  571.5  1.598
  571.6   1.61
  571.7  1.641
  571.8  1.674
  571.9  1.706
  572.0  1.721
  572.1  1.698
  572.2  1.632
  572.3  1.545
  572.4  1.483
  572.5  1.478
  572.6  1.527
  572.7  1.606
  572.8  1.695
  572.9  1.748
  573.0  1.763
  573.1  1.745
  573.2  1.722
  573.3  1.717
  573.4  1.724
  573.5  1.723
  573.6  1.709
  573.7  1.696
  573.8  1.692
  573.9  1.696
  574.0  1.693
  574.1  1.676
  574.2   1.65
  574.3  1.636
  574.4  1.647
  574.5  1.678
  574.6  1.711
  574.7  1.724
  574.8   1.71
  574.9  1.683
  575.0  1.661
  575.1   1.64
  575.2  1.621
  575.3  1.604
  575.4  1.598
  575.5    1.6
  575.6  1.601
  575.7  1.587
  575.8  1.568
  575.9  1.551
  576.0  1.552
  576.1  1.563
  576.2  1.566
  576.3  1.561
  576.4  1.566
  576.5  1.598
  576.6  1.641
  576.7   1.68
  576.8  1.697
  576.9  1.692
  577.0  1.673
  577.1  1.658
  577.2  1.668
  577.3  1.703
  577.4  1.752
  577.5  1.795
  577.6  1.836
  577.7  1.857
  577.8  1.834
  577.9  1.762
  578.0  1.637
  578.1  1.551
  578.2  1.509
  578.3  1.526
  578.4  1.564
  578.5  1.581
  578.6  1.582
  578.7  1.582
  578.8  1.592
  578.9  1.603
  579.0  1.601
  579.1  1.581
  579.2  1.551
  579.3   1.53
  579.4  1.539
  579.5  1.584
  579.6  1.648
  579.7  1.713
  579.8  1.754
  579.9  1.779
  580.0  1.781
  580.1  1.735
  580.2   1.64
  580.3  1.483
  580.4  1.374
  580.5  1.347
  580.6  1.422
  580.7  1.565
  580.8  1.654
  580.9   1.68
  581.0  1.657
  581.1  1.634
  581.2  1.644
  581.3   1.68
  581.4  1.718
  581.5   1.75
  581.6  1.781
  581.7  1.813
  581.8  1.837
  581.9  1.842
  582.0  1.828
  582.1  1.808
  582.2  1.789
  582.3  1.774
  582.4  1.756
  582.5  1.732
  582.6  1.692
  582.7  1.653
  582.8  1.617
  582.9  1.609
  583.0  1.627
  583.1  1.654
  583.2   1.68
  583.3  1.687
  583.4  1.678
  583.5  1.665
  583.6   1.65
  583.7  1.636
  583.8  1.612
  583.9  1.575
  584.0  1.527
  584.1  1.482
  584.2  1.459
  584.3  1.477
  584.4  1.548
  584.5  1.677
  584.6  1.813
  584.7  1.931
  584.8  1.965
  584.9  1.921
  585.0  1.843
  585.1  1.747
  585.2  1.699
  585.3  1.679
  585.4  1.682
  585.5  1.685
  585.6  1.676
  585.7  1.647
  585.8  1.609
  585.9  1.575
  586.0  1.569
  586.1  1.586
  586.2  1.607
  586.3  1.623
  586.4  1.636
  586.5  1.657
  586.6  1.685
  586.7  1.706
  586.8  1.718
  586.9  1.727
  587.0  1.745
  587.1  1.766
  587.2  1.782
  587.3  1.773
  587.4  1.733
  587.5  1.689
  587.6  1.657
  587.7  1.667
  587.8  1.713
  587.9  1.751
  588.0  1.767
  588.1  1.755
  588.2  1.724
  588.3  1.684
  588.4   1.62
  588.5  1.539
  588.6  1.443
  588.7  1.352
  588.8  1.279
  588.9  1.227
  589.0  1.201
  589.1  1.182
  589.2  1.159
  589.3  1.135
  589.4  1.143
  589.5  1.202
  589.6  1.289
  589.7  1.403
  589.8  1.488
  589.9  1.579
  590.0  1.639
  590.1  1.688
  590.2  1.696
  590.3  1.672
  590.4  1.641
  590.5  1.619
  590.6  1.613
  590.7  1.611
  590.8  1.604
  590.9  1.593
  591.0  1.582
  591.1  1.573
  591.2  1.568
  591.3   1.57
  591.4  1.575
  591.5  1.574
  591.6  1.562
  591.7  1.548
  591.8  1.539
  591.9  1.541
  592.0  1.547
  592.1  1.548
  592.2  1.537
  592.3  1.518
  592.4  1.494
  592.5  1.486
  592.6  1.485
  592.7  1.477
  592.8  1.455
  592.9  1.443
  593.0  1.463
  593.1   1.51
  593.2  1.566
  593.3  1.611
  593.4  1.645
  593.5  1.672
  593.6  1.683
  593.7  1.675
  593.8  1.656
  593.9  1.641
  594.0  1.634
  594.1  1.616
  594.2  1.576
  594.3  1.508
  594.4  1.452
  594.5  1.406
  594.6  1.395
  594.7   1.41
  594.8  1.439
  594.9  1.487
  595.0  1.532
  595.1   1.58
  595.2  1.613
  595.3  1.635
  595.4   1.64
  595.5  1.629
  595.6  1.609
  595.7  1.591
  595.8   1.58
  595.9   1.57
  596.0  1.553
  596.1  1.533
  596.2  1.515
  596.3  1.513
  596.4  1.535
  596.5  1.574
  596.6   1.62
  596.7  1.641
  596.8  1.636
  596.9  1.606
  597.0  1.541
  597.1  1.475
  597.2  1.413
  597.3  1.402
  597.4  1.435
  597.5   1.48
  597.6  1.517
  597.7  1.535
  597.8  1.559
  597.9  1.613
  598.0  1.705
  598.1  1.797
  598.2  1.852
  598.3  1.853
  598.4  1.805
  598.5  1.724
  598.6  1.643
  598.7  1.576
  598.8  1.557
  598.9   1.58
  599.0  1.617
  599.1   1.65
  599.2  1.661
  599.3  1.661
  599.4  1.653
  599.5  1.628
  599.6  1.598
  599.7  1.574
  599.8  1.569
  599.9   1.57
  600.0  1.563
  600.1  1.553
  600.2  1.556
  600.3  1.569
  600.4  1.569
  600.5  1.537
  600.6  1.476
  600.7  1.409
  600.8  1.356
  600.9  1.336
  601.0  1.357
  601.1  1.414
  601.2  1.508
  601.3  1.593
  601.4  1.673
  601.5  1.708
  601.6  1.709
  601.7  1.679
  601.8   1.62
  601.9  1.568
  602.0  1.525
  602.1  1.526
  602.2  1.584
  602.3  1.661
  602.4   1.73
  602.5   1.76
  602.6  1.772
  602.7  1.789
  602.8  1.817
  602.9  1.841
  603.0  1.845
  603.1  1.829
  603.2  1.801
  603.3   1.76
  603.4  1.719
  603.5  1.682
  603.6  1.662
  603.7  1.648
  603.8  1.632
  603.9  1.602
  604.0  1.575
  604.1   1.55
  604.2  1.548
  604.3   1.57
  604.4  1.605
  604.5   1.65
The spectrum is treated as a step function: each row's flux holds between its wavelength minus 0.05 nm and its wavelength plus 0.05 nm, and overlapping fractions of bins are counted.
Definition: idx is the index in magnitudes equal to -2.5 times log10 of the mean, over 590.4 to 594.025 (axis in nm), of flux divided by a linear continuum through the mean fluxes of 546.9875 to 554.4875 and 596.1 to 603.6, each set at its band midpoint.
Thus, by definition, 0.02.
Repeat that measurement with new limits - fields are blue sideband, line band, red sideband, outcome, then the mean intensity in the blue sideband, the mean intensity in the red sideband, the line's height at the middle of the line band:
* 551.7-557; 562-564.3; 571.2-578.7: 0.06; 1.65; 1.65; 1.65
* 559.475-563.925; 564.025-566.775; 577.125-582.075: 0.08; 1.63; 1.66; 1.64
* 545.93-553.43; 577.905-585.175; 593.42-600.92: -0.06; 1.53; 1.58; 1.56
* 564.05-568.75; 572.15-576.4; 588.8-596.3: -0.06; 1.56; 1.52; 1.55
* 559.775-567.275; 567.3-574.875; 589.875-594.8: -0.04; 1.59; 1.56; 1.58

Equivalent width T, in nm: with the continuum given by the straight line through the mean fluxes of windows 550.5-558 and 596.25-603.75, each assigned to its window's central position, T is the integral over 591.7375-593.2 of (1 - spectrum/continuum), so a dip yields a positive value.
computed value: 0.100 nm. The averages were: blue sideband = 1.62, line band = 1.51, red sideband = 1.61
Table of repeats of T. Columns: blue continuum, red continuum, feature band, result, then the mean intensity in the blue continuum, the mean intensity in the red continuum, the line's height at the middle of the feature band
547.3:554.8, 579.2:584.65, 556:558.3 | 0.040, 1.57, 1.65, 1.58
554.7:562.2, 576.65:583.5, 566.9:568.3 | 0.013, 1.62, 1.67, 1.64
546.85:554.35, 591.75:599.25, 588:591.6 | 0.165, 1.55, 1.57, 1.57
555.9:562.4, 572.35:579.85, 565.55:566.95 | 0.081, 1.59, 1.65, 1.61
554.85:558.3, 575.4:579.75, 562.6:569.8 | 0.223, 1.62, 1.63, 1.62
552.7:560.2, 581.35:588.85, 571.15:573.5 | 0.004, 1.62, 1.68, 1.66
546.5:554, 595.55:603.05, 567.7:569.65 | -0.025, 1.54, 1.6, 1.56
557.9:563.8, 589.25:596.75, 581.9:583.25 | -0.135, 1.59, 1.54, 1.56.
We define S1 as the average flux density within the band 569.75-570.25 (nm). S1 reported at 1.52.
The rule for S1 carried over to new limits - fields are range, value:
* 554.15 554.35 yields 1.83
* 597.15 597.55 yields 1.43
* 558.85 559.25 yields 1.47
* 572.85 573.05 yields 1.76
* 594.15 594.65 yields 1.47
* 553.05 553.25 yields 1.58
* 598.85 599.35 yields 1.63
